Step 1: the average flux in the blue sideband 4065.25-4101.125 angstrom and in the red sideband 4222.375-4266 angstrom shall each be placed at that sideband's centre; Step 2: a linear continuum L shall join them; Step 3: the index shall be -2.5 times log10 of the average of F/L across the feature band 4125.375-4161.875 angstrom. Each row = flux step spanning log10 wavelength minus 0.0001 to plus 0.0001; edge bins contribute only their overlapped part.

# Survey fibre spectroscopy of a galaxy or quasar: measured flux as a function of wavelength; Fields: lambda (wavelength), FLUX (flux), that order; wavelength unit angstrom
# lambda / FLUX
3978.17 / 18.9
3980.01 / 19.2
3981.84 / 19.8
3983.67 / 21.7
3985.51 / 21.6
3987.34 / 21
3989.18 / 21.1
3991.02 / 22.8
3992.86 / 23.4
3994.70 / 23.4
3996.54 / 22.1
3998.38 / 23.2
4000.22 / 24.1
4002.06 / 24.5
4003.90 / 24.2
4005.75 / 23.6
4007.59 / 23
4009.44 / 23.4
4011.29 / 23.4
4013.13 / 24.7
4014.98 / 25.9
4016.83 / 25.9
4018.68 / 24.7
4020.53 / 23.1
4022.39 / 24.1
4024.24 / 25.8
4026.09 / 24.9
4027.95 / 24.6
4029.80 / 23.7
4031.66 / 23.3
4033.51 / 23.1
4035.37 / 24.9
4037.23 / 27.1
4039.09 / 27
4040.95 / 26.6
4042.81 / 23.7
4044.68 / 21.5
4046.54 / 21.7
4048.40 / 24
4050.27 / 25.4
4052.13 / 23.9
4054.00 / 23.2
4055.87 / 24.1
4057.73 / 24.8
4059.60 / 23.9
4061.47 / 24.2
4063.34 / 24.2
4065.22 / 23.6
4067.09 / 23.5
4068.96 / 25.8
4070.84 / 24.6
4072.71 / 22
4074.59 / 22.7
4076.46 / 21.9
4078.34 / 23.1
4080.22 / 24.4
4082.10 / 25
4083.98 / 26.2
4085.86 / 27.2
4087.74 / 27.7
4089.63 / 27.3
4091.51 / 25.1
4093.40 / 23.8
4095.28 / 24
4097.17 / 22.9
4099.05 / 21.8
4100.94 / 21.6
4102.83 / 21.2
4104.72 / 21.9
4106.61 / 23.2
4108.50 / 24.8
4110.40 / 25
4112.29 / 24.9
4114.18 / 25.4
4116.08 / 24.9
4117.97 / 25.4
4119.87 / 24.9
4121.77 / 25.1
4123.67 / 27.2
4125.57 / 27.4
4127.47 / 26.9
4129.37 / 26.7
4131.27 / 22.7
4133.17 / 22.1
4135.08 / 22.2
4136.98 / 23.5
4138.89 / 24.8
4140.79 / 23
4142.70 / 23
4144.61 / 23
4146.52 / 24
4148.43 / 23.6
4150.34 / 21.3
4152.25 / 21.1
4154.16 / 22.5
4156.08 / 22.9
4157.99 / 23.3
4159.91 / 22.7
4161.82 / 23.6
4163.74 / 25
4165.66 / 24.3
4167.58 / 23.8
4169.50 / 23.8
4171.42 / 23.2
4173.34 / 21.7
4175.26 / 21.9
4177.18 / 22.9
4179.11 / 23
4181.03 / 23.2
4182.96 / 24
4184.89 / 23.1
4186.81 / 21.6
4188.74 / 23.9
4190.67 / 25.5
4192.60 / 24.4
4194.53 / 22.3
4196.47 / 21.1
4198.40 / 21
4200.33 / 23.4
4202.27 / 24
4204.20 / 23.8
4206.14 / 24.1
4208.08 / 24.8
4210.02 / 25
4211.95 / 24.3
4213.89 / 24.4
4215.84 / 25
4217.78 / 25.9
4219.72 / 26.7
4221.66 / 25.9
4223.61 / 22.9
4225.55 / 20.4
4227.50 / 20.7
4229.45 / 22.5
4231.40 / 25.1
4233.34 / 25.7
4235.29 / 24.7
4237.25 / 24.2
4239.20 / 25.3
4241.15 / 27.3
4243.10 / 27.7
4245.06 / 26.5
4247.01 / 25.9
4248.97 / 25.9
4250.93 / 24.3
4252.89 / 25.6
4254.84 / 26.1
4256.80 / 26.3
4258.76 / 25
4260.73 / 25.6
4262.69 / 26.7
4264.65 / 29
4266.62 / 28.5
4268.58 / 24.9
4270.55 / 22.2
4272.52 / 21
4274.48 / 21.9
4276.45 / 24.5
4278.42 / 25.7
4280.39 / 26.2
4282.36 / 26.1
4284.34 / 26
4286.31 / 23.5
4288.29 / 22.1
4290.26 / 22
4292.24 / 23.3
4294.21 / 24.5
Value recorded 0.05 mag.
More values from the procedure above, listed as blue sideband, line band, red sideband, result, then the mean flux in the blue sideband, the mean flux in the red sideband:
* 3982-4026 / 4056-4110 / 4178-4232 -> -0.022 mag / 23.5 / 23.6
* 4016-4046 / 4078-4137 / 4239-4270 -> 0.025 mag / 24.6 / 26.3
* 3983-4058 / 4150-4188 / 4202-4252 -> 0.069 mag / 23.9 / 24.7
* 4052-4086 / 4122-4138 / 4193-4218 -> -0.042 mag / 24.1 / 23.7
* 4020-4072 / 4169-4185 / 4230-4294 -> 0.084 mag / 24.3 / 25.1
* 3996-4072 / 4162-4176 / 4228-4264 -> 0.074 mag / 24.2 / 25.5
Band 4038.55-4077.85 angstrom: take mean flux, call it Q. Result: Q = 23.9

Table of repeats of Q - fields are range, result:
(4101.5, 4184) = 23.7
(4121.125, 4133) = 25.8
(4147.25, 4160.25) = 22.5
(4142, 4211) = 23.2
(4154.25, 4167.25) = 23.6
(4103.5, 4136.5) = 24.7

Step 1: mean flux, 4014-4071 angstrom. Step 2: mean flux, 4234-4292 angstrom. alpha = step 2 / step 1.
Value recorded 1.03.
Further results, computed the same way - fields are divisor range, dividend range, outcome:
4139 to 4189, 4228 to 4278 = 1.09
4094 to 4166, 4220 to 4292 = 1.04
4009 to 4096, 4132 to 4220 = 0.96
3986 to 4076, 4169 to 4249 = 1.00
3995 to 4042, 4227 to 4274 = 1.04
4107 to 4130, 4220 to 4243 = 0.95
